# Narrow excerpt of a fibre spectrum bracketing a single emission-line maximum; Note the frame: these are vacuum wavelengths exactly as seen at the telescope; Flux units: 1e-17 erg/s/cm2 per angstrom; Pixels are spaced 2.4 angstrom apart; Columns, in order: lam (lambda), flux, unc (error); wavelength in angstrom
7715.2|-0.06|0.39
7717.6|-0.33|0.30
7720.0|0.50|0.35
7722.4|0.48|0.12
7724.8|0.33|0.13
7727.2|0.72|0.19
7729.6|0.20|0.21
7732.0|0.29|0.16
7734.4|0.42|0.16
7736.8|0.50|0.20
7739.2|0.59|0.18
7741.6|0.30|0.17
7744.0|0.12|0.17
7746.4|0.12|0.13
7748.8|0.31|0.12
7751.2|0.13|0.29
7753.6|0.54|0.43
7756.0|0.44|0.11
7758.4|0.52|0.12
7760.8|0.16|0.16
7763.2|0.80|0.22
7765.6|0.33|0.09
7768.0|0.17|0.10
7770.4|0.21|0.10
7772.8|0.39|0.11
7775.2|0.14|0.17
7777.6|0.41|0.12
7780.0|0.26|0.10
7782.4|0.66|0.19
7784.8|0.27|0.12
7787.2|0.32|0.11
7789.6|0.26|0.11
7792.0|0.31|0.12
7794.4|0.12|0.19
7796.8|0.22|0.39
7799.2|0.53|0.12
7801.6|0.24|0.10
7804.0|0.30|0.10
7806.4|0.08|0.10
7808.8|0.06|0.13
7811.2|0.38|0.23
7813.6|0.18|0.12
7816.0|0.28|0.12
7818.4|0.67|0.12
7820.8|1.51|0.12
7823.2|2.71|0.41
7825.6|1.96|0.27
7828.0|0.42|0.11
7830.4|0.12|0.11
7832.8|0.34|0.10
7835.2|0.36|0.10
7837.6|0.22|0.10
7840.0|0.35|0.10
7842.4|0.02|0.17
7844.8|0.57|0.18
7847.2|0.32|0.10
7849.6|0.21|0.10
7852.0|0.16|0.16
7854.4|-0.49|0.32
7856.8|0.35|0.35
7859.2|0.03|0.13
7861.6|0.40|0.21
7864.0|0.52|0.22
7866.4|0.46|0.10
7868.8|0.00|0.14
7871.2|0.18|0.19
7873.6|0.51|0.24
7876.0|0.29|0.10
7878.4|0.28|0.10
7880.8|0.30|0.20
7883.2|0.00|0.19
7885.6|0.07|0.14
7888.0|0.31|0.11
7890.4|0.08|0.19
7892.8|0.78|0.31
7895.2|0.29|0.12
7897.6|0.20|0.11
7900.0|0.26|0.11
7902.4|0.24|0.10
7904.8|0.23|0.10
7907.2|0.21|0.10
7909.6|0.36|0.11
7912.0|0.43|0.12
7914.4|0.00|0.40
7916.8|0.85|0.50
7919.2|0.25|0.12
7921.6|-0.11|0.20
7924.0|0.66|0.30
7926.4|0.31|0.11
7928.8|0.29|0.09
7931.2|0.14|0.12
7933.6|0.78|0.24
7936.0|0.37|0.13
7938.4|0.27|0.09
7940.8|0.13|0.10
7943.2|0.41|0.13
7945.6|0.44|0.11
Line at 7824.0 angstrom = H-gamma 4340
